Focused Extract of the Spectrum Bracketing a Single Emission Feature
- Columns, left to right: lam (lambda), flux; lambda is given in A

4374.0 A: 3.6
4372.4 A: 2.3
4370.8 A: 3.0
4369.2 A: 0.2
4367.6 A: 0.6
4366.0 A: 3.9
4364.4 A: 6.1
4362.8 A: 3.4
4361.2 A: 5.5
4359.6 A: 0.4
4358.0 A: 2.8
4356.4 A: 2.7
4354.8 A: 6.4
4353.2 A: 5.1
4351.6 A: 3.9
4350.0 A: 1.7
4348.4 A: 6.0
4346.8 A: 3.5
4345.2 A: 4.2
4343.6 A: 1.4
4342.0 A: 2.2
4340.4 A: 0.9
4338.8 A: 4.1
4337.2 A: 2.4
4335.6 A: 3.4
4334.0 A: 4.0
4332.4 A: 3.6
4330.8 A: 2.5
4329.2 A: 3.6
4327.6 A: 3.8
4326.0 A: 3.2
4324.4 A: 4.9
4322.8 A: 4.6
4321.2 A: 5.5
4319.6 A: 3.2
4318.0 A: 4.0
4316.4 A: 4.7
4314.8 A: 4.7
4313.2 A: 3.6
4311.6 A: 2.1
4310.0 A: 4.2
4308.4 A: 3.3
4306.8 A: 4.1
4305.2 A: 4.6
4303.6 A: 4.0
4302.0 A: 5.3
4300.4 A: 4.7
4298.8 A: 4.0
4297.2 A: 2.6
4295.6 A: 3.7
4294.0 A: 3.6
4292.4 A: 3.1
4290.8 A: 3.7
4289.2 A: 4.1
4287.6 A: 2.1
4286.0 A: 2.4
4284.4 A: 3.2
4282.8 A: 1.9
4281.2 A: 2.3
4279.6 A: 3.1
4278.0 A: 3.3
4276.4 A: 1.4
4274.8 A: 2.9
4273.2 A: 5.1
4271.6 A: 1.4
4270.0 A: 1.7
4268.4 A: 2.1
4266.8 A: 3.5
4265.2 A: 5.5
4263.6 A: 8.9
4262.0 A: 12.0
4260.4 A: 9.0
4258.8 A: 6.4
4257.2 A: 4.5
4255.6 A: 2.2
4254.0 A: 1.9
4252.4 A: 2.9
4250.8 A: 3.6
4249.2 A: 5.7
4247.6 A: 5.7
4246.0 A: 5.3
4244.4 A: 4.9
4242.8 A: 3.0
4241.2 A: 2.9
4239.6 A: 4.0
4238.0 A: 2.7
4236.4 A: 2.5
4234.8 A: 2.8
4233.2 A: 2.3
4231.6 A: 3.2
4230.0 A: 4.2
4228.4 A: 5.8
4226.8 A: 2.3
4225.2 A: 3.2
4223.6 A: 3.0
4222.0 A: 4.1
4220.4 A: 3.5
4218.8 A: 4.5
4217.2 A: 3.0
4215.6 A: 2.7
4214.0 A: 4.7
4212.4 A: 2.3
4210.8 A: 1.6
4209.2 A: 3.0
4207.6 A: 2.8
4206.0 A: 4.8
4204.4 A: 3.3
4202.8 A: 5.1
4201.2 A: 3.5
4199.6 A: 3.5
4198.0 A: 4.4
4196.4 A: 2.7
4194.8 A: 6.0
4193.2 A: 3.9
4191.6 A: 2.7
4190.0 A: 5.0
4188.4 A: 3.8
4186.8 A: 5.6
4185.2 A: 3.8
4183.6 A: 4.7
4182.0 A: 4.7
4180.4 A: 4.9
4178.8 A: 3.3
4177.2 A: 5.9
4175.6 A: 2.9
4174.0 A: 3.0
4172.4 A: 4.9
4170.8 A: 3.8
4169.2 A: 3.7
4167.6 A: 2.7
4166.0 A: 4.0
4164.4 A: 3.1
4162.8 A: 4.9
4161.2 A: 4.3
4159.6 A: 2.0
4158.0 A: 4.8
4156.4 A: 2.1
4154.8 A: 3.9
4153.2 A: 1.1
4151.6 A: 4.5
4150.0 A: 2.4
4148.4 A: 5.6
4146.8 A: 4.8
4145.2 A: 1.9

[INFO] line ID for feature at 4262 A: [O II]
